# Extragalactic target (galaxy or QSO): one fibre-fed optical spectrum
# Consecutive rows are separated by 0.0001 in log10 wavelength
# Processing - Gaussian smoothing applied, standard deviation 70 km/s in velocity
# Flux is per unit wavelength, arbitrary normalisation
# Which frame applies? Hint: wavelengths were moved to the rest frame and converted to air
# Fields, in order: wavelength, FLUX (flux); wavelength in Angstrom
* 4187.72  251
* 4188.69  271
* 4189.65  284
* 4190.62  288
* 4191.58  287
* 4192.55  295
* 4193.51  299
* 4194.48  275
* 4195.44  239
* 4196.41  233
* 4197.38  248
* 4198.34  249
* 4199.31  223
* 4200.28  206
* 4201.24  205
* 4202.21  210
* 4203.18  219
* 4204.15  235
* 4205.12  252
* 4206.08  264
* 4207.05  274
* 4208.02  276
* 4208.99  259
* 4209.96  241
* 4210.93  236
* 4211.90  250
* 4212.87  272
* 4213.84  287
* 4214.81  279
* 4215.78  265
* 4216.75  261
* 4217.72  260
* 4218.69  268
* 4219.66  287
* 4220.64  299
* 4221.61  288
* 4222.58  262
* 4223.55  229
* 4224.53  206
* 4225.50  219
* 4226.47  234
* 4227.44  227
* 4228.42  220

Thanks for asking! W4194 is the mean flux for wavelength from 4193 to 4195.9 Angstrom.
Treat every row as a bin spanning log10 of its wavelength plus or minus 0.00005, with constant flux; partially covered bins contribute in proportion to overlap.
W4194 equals 272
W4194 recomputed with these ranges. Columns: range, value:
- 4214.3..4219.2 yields 267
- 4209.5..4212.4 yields 242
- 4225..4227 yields 227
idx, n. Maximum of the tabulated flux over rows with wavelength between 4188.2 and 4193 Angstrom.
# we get 295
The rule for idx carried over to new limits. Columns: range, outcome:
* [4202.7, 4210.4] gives 276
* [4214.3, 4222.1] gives 299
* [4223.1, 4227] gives 234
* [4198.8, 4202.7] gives 223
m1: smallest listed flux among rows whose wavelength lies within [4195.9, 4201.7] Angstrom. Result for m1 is 205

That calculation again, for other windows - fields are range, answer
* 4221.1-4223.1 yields 262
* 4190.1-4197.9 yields 233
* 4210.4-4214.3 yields 236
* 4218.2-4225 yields 206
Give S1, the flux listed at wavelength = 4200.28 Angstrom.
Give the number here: 206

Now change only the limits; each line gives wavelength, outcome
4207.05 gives 274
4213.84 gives 287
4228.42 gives 220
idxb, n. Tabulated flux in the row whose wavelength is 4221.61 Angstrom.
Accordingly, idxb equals 288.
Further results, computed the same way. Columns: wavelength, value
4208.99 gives 259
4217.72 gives 260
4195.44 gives 239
